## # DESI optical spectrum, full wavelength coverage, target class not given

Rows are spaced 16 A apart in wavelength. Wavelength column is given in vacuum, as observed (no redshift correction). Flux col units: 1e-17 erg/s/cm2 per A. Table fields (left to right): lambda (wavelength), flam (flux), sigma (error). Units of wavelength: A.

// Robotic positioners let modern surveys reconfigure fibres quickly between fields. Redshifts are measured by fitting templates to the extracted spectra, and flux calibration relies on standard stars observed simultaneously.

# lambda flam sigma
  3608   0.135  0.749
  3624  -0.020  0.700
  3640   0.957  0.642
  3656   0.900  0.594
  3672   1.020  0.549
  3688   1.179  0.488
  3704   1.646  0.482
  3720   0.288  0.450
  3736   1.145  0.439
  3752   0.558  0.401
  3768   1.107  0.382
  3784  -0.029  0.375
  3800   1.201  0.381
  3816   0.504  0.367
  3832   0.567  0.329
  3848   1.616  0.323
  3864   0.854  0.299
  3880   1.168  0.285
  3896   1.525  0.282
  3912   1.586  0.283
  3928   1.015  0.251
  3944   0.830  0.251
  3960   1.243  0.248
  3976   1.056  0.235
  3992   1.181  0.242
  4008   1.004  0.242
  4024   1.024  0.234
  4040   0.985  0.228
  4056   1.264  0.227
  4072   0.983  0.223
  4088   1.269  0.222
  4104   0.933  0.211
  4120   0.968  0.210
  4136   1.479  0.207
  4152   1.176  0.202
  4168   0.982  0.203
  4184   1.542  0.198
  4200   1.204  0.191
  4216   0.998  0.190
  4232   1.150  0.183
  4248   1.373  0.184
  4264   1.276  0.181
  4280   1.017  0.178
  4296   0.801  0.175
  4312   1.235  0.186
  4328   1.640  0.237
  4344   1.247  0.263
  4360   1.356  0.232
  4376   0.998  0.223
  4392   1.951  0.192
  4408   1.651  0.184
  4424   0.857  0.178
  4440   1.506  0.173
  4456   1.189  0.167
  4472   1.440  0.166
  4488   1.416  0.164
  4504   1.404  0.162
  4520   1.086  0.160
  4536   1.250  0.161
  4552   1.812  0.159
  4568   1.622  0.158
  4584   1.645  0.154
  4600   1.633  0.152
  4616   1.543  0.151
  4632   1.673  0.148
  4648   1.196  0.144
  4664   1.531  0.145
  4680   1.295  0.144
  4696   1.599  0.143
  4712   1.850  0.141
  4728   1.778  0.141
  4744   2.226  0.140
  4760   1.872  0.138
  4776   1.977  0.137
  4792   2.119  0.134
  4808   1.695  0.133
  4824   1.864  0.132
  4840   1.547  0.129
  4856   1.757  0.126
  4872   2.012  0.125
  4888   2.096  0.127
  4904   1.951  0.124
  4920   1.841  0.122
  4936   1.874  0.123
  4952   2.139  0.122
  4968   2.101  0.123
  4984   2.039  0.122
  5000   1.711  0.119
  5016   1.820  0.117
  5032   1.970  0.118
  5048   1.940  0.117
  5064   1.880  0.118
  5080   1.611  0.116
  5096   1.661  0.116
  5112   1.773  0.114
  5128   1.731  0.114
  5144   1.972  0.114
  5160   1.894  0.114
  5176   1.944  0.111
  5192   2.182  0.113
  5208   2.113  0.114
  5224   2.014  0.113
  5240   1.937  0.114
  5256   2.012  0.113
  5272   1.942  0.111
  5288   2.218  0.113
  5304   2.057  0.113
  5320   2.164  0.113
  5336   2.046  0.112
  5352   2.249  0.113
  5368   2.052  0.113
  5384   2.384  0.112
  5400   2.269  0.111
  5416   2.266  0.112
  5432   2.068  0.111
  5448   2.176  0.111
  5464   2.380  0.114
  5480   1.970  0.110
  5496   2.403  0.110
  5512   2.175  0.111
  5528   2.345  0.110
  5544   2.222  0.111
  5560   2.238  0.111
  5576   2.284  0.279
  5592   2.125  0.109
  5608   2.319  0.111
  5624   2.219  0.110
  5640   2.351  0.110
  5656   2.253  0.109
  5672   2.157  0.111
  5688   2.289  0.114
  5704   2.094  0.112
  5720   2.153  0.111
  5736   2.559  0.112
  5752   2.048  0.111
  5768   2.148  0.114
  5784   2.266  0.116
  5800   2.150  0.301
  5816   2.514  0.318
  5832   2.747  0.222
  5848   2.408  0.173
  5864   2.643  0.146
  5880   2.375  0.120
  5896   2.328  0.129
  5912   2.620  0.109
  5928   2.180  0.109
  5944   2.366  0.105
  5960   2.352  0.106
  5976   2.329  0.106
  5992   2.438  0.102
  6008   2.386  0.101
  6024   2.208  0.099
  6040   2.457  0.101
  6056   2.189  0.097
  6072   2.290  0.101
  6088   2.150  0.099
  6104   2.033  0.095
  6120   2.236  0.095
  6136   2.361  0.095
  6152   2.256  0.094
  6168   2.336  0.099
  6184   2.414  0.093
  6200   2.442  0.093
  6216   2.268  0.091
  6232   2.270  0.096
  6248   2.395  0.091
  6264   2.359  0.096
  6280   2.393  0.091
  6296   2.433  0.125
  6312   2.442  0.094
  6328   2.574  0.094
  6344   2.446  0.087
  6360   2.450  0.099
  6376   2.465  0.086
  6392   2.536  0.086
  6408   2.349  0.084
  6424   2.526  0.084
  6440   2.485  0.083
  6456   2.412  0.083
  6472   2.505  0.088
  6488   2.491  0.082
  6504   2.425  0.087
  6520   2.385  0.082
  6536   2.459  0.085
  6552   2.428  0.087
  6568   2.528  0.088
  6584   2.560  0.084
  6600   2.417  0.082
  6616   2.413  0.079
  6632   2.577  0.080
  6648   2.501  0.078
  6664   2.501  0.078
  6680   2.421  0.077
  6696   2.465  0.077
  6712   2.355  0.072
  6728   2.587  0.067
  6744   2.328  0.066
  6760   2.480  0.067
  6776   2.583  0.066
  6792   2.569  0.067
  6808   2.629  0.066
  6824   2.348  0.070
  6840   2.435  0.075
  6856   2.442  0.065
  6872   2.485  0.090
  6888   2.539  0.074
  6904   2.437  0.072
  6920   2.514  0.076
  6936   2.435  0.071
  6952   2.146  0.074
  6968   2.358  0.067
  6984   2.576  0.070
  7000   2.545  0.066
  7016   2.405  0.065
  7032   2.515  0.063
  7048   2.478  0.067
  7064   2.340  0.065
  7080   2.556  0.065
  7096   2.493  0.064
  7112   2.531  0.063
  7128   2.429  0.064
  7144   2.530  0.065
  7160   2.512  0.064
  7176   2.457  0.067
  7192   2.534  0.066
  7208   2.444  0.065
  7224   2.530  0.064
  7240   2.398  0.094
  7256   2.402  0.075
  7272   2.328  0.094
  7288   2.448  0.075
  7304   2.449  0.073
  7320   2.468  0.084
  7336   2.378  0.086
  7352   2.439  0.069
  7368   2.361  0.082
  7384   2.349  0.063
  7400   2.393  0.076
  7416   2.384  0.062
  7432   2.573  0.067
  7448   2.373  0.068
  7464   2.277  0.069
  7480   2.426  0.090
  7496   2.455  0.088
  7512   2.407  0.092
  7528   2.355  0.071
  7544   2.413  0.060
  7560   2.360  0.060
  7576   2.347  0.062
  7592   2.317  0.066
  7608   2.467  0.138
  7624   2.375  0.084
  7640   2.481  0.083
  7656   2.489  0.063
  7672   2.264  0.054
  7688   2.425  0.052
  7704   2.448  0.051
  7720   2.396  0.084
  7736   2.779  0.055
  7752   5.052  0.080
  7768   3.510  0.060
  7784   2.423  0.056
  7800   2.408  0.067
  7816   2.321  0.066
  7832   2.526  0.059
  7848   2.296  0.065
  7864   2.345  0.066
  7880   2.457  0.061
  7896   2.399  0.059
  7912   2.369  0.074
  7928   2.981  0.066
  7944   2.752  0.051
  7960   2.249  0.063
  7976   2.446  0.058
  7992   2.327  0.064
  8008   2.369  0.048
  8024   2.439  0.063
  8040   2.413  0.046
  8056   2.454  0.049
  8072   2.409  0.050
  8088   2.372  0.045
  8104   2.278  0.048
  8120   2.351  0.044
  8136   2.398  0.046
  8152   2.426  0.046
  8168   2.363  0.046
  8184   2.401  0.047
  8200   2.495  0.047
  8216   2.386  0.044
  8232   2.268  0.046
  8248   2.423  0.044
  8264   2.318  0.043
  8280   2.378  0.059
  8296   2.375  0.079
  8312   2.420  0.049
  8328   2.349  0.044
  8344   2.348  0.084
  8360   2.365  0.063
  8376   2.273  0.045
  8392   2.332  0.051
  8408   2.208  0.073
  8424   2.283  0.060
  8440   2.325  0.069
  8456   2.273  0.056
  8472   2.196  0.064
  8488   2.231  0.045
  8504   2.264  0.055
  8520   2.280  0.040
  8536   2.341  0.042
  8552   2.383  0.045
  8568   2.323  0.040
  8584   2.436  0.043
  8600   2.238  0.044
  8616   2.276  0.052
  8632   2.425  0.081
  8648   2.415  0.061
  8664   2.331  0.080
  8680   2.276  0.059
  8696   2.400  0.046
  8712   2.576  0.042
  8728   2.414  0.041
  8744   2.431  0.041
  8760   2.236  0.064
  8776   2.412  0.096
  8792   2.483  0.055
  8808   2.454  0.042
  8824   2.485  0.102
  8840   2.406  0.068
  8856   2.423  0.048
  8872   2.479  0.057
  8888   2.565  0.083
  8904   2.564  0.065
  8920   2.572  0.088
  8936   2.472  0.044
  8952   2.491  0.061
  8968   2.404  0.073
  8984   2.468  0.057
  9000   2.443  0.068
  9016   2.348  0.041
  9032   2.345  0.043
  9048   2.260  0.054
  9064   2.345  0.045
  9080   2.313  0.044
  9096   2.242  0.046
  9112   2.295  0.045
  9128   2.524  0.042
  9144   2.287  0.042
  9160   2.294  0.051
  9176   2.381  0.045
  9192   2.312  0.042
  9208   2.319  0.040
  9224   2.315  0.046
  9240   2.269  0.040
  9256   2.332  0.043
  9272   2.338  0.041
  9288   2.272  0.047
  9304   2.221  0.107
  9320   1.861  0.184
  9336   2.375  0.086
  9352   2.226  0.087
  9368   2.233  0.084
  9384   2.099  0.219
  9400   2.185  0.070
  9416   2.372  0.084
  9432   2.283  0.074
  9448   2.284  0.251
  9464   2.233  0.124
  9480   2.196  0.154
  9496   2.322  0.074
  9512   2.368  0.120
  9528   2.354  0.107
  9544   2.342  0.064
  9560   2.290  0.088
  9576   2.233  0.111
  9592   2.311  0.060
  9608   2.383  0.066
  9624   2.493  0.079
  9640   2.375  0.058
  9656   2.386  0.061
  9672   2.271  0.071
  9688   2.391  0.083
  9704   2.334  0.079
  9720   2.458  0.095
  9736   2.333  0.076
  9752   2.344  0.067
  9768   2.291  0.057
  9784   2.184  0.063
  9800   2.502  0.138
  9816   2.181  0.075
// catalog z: 0.180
